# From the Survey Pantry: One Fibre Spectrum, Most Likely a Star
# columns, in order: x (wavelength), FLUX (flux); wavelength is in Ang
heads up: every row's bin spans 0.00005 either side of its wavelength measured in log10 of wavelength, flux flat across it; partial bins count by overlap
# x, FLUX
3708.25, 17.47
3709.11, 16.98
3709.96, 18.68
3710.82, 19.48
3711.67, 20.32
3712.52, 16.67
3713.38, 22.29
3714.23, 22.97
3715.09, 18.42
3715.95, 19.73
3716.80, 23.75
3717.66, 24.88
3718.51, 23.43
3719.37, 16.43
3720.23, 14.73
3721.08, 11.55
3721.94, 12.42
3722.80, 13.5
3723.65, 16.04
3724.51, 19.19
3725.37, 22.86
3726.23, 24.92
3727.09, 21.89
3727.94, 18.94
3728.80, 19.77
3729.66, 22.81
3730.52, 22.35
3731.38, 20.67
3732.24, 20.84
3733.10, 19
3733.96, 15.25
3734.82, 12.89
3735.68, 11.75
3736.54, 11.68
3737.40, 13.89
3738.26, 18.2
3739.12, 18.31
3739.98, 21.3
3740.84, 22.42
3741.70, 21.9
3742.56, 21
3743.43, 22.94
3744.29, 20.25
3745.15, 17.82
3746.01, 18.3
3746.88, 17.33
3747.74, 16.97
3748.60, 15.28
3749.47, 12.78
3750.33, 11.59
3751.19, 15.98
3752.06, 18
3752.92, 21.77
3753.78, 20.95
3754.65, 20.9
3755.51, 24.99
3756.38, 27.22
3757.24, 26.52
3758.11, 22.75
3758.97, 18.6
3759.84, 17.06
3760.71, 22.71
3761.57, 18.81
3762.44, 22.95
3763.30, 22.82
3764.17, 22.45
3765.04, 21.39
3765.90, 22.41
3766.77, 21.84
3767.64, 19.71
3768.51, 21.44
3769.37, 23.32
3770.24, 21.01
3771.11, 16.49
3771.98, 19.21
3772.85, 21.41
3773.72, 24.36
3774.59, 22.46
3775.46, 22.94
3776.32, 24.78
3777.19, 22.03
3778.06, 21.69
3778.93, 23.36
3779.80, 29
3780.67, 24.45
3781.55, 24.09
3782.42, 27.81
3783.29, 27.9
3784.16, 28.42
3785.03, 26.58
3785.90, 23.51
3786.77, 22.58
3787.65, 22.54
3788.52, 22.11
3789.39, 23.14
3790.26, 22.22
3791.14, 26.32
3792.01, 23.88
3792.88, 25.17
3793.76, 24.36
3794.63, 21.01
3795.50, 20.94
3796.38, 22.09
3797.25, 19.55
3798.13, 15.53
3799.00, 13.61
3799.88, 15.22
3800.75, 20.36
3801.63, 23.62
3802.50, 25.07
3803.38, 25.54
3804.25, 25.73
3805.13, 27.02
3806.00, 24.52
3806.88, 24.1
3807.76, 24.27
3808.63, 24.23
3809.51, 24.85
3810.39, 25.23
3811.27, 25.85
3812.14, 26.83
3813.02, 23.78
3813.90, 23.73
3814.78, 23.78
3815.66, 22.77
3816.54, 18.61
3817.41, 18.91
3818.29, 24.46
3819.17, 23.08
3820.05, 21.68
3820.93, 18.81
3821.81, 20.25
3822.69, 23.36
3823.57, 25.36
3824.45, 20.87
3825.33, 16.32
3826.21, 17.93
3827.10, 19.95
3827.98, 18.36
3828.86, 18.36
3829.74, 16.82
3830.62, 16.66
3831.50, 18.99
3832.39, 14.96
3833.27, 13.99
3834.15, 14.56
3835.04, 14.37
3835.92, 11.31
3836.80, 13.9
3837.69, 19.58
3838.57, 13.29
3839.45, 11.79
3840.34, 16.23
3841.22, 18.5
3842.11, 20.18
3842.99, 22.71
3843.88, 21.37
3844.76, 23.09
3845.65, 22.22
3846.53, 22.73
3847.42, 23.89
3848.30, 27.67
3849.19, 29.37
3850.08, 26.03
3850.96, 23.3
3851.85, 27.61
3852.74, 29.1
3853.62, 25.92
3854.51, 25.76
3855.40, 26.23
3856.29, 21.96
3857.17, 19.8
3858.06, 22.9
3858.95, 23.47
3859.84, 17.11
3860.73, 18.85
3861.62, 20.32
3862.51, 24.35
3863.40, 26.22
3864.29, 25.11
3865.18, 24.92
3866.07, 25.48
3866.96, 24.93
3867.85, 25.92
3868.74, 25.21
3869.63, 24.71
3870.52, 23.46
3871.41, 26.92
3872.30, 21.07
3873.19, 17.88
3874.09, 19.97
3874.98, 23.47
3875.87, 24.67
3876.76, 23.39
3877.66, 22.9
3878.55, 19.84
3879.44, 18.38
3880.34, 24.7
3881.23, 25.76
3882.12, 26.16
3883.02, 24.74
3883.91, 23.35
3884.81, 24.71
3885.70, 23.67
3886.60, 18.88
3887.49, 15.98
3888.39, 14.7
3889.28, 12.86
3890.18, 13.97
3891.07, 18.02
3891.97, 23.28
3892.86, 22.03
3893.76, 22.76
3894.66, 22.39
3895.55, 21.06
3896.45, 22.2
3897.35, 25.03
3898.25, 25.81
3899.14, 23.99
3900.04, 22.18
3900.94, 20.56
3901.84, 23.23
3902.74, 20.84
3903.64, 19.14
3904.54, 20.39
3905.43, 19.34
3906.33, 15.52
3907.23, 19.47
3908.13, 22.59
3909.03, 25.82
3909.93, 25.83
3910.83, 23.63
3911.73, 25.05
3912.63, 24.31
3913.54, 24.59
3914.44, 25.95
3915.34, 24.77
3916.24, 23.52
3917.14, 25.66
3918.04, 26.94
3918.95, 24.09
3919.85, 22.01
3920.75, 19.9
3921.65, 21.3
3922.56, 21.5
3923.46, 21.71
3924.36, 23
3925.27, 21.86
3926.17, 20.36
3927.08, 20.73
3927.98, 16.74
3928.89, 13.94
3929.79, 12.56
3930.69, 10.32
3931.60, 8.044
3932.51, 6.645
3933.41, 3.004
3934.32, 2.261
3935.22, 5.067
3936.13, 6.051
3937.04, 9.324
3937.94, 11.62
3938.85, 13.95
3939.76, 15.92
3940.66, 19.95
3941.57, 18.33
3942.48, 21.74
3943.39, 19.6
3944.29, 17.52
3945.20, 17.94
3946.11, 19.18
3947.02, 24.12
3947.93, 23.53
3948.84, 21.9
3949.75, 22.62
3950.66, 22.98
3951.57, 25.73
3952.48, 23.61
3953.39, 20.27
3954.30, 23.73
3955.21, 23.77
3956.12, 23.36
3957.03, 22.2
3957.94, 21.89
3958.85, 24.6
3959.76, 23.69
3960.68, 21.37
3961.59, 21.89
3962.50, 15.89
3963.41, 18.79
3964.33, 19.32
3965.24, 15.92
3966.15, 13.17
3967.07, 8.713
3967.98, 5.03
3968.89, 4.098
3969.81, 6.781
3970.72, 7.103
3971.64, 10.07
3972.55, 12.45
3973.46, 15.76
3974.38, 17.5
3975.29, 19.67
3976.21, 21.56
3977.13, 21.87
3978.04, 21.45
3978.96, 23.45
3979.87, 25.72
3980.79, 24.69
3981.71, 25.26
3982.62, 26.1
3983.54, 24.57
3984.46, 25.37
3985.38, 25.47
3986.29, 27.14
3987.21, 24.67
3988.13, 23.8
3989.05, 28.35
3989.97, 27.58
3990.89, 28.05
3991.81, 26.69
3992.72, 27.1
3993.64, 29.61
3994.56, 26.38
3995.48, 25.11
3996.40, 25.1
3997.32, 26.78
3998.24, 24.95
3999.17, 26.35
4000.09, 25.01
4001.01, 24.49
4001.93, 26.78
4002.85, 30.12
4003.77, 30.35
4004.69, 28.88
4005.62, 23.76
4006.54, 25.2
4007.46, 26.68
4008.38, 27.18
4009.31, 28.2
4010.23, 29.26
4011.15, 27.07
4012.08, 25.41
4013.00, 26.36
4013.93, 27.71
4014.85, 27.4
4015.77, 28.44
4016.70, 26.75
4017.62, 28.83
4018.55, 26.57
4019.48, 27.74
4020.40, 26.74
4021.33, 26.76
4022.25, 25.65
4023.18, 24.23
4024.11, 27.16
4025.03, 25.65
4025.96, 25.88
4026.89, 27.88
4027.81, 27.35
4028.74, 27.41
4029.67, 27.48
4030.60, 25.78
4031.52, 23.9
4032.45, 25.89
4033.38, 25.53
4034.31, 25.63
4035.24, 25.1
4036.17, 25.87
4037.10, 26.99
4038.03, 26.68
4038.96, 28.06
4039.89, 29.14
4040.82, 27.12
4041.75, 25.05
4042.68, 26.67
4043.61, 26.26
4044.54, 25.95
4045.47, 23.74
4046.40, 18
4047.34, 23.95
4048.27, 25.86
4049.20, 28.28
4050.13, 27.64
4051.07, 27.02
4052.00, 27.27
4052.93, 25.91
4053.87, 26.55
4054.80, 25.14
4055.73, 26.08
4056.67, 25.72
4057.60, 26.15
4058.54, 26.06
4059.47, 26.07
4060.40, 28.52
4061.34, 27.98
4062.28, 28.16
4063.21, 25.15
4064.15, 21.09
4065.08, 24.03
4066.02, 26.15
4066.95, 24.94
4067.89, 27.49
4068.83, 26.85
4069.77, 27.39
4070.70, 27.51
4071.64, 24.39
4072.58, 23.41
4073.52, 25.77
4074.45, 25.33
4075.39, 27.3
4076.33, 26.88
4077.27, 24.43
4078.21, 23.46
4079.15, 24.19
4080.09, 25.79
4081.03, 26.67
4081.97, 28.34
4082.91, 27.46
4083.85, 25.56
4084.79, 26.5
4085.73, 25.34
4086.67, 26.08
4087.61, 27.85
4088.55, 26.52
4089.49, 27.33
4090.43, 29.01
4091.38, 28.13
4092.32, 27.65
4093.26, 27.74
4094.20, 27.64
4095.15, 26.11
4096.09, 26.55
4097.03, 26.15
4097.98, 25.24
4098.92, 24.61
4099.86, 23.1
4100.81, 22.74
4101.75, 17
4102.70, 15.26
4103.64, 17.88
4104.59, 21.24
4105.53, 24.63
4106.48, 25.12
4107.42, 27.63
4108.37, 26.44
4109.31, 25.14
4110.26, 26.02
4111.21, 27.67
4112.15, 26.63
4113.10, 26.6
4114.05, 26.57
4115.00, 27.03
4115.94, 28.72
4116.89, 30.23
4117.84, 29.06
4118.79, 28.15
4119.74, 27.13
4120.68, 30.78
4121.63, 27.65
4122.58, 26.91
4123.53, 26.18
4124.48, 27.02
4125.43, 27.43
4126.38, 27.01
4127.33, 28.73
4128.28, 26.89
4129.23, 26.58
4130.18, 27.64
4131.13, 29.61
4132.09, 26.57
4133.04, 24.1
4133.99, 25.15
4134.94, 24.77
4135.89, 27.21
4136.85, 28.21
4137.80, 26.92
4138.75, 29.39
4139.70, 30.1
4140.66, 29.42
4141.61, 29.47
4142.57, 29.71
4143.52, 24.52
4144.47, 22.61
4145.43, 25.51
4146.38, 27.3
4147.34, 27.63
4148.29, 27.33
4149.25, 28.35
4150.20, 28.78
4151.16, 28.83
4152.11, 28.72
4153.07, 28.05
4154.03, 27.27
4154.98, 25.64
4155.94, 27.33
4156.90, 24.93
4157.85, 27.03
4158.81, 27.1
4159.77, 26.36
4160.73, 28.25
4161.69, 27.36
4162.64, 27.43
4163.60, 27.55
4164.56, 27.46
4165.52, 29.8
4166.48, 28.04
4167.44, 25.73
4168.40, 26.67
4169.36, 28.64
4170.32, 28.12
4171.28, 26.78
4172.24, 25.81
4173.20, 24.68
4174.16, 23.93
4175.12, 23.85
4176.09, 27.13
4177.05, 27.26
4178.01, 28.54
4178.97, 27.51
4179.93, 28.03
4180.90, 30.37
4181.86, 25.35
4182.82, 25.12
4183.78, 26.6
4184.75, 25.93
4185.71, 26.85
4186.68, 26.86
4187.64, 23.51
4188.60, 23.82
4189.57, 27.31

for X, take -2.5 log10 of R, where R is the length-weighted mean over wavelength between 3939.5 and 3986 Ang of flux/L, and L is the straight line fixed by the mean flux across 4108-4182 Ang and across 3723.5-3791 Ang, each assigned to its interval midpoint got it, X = 0.233 mag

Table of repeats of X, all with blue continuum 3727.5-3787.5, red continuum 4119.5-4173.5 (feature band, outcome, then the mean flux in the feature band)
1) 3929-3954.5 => 0.44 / 15.9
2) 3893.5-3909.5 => 0.07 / 21.8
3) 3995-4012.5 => -0.07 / 26.7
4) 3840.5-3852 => -0.06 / 23.5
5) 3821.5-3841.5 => 0.27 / 17.2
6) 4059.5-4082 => 0.01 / 25.8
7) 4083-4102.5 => 0.03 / 25.7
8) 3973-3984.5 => 0.10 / 22.4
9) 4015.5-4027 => -0.06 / 26.7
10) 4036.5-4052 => -0.02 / 26.1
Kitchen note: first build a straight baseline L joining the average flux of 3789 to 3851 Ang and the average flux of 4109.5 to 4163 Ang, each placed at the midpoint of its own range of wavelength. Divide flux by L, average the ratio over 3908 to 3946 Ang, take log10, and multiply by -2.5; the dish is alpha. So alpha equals 0.26 mag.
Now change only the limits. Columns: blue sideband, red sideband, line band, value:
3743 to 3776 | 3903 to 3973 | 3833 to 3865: -0.11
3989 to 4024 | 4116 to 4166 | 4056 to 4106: 0.07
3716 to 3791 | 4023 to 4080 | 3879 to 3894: 0.11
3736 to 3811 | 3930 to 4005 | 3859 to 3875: -0.11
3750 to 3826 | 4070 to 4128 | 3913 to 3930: 0.10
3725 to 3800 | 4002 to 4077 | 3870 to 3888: 0.04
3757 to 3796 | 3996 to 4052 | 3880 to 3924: 0.12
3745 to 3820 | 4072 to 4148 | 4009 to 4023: -0.09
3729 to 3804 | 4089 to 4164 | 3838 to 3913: 0.02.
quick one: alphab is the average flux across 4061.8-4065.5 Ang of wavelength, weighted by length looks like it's 24.6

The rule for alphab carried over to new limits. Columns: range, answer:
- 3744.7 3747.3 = 17.8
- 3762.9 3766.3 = 22.3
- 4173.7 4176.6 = 25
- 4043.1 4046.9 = 23.5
